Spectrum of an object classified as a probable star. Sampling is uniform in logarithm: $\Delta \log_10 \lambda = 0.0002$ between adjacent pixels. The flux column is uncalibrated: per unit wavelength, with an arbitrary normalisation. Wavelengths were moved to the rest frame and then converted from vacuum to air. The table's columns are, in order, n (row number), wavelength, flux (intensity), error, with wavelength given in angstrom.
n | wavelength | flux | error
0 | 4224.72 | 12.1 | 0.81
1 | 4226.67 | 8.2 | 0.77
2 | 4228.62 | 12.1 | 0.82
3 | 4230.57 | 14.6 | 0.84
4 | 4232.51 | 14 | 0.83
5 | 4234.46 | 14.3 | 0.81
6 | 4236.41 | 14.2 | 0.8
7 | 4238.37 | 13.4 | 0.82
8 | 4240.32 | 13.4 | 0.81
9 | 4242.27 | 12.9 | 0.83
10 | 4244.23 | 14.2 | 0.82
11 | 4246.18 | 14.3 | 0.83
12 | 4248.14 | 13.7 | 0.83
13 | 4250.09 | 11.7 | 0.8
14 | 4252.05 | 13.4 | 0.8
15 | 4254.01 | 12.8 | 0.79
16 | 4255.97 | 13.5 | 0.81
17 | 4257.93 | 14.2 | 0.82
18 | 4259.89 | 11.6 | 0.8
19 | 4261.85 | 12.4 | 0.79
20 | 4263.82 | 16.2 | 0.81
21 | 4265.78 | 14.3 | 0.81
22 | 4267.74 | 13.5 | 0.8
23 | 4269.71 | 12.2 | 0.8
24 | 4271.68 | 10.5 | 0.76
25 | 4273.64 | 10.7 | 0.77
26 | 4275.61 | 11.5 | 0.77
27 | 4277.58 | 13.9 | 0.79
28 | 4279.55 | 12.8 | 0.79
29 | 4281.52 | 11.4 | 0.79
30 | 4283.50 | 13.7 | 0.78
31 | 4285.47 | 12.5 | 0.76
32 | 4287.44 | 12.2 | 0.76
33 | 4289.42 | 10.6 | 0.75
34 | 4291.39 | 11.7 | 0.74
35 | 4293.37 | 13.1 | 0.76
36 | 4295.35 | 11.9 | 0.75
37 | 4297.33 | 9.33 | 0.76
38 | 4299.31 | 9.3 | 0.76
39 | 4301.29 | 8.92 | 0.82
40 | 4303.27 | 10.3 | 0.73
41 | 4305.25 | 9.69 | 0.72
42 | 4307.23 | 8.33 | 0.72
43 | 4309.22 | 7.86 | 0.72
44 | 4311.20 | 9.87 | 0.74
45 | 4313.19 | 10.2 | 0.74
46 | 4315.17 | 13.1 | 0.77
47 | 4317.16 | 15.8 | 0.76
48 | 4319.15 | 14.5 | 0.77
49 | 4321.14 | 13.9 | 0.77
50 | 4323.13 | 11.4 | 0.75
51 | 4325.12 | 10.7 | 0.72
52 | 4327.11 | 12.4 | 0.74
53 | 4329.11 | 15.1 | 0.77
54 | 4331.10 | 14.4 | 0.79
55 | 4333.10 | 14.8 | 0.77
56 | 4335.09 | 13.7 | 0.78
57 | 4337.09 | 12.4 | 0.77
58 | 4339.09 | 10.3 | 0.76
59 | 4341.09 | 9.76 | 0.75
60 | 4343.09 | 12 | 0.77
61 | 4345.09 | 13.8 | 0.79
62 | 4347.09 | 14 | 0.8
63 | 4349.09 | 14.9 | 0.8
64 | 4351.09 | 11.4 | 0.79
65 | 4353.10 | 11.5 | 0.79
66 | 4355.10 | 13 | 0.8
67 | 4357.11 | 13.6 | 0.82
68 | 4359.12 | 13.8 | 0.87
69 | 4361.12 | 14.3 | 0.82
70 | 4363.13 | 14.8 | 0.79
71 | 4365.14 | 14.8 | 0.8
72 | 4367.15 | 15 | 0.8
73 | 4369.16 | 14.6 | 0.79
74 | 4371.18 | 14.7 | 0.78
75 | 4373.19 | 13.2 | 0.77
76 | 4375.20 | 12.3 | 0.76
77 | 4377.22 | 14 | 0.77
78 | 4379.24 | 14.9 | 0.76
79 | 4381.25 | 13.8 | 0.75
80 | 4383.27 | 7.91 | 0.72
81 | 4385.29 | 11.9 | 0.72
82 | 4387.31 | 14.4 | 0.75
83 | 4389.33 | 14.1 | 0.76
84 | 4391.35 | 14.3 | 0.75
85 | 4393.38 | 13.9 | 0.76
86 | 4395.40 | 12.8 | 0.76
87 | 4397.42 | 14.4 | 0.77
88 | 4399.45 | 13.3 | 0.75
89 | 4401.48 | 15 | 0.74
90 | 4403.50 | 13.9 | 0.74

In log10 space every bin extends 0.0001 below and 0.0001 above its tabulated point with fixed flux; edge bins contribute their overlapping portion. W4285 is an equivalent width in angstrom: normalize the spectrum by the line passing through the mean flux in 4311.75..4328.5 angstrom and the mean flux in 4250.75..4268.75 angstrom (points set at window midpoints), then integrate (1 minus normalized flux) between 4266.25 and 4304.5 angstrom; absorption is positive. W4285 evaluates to 4.6 angstrom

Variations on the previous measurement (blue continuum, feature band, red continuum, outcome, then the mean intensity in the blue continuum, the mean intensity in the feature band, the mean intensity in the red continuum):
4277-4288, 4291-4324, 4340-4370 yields 4.71 angstrom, 12.7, 11.1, 13.4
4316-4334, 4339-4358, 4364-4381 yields 1.90 angstrom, 13.6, 12.5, 14.2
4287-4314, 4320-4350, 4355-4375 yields -1.49 angstrom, 10.2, 12.9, 14.2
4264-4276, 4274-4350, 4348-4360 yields 4.44 angstrom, 12.4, 12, 13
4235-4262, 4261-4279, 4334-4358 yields 0.46 angstrom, 13.3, 12.8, 12.5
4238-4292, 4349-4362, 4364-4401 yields 0.32 angstrom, 12.8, 13.1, 13.6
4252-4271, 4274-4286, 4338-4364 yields 0.65 angstrom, 13.4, 12.5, 12.9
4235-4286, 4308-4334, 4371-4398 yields 1.15 angstrom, 13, 12.6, 13.3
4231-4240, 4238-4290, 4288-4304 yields -1.99 angstrom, 14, 12.9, 10.7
